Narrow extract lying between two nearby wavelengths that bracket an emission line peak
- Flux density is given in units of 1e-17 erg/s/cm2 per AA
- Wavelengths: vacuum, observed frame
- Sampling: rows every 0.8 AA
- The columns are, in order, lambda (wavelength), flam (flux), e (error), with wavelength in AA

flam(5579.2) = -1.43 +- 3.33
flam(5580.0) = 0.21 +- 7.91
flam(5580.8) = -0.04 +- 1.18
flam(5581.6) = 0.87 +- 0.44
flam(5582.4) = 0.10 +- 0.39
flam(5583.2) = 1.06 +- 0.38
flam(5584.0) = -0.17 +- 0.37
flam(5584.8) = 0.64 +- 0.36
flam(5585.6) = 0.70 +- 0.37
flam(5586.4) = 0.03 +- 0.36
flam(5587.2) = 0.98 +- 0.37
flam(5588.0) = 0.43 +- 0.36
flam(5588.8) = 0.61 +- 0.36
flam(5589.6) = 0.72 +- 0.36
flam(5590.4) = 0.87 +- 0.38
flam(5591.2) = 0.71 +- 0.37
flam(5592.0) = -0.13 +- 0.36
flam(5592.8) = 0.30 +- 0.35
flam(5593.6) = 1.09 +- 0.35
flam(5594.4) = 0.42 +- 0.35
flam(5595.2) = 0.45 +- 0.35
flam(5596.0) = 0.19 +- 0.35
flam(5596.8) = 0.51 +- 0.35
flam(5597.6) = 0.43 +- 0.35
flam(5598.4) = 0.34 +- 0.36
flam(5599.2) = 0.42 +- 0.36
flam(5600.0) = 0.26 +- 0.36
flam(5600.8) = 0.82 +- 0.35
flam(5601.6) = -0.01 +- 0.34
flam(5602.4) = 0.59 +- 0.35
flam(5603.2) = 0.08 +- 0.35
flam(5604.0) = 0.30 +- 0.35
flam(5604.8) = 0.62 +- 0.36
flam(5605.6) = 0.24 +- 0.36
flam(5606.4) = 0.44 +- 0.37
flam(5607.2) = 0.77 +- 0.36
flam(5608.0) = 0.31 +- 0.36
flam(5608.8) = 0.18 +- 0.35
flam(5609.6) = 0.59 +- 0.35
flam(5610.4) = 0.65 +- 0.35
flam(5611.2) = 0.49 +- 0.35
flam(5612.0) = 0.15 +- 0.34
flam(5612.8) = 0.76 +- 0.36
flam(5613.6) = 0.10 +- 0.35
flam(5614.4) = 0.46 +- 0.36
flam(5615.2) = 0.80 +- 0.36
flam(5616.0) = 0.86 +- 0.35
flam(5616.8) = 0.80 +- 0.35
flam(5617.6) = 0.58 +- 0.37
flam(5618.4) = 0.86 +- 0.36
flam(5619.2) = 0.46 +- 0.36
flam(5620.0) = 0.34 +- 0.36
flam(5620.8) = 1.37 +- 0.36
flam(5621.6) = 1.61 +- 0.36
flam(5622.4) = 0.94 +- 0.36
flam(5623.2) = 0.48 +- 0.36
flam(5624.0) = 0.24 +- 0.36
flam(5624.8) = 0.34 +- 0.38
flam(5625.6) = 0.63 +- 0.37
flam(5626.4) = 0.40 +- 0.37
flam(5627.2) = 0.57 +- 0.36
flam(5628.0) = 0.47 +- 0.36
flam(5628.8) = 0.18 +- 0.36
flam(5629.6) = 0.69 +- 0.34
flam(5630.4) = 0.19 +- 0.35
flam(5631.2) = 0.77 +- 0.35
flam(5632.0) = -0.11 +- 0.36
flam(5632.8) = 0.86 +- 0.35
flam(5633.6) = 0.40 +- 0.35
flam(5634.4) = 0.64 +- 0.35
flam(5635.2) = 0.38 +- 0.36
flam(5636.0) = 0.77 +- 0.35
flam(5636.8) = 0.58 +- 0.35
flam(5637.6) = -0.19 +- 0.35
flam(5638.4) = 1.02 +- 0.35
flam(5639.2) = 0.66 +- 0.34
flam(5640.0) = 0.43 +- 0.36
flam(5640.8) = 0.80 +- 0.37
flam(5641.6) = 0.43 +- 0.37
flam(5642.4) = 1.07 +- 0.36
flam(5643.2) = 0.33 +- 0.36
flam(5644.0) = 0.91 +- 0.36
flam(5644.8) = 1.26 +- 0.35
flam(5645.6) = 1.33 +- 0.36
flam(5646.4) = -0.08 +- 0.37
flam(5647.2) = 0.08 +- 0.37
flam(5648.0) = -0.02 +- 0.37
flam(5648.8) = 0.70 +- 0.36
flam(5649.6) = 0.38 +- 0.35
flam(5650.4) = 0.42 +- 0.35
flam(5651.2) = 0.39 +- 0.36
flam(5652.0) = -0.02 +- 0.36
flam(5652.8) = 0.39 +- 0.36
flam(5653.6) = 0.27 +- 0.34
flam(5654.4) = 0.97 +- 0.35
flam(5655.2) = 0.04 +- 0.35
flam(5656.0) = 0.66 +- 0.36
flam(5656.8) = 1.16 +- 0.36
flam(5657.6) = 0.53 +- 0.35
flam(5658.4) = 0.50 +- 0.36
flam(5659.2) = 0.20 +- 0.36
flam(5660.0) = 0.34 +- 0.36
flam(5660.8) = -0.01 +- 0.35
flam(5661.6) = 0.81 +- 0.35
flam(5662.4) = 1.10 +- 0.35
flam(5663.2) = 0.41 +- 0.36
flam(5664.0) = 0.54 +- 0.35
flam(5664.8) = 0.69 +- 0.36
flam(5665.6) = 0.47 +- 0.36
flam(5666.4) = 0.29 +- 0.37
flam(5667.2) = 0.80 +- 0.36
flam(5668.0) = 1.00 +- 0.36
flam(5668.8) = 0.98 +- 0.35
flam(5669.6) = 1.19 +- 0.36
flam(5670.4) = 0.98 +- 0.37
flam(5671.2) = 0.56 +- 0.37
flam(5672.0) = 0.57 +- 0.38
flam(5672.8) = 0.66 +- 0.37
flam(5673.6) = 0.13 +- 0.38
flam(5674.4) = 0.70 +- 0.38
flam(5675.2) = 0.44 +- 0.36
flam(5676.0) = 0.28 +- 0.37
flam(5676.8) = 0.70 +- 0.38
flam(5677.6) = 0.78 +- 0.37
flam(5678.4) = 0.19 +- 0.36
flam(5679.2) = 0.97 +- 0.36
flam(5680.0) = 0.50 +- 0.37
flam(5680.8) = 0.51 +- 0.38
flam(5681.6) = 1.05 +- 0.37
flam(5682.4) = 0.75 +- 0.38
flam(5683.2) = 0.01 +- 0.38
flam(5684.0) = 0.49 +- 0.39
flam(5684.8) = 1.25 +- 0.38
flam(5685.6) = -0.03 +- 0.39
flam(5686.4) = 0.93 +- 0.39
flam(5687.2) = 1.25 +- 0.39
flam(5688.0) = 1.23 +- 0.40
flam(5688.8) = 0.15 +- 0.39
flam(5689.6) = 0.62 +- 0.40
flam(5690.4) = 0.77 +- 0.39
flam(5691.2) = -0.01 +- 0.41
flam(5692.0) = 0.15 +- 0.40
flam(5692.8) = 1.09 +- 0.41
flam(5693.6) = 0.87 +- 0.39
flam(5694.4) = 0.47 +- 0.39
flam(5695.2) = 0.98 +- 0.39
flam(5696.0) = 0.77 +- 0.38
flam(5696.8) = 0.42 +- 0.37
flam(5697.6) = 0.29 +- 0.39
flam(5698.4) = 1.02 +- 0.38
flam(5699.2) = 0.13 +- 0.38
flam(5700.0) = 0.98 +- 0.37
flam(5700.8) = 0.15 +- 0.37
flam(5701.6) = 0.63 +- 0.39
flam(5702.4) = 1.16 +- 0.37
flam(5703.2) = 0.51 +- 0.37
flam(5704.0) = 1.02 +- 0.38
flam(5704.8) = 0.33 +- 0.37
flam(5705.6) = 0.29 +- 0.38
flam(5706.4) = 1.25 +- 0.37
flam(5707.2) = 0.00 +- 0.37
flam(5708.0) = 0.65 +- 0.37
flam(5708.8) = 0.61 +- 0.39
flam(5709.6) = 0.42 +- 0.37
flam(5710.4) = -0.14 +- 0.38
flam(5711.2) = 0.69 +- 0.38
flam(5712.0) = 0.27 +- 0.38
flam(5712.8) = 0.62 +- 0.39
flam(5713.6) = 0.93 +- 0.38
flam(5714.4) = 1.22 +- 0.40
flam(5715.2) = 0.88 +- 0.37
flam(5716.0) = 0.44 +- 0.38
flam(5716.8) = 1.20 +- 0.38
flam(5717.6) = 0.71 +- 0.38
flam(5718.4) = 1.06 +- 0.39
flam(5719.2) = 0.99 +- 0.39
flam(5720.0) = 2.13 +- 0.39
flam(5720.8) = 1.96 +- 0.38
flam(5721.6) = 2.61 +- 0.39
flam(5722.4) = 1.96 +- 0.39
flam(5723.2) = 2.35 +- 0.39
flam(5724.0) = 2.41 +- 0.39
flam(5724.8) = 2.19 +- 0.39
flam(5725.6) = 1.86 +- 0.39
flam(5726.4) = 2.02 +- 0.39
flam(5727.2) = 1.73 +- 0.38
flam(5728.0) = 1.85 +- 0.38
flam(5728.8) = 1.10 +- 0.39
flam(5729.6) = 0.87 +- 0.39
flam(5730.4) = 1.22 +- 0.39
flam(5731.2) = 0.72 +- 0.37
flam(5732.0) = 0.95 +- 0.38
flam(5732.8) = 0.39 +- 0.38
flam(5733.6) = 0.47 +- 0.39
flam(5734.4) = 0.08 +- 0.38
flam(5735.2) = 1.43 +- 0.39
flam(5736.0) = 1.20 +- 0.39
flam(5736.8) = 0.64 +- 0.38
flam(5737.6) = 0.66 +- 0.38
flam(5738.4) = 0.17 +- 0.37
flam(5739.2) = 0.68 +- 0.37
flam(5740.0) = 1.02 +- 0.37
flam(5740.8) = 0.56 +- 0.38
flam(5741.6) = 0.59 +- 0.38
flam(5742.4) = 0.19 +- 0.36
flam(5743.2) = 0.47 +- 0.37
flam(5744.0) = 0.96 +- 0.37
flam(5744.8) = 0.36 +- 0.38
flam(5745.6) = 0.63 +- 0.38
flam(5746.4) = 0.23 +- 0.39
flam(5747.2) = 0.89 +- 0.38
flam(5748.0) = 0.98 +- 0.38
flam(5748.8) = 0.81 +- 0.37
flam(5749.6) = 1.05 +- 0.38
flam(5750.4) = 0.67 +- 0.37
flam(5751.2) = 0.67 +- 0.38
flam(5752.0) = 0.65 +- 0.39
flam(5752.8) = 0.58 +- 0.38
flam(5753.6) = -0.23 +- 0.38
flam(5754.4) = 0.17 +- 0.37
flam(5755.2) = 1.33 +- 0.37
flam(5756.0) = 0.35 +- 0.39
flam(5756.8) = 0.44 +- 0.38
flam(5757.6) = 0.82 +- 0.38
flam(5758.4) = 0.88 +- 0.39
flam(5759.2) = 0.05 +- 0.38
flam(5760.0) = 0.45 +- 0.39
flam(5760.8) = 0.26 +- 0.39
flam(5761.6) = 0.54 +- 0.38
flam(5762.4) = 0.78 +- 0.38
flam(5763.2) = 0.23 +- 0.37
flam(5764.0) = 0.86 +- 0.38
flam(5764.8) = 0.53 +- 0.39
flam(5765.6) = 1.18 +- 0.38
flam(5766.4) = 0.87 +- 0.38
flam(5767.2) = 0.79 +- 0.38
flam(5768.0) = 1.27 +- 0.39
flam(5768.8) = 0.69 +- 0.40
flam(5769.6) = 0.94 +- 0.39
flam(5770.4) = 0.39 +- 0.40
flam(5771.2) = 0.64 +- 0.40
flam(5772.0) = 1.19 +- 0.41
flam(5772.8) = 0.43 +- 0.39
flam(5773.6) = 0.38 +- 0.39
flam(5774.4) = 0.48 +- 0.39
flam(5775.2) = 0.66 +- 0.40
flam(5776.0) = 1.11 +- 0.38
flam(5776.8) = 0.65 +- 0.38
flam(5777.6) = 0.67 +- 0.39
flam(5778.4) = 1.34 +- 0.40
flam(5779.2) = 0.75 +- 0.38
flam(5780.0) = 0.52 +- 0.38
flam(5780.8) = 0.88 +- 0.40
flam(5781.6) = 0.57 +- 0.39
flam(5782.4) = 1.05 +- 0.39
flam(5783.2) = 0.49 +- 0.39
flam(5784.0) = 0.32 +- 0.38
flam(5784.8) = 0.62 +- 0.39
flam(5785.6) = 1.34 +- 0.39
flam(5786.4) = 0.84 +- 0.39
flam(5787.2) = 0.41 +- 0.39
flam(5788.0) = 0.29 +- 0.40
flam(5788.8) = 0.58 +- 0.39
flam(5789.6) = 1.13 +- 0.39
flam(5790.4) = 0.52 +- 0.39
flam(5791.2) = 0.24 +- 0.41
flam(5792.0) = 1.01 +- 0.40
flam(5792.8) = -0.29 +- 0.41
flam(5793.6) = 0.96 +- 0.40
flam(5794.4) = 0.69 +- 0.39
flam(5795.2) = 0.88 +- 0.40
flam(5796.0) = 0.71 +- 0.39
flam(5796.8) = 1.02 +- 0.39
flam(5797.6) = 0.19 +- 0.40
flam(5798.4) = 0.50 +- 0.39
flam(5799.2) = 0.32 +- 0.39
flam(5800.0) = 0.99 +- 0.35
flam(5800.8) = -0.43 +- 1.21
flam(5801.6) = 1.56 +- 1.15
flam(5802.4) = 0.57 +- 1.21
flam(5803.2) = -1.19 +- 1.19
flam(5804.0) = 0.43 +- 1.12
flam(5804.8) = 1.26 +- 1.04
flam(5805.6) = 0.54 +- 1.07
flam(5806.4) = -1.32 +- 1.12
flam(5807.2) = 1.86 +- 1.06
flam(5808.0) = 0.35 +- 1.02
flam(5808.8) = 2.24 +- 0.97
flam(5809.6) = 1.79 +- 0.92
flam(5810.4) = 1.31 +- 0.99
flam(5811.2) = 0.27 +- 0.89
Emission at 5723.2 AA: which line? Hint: [O II] 3727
